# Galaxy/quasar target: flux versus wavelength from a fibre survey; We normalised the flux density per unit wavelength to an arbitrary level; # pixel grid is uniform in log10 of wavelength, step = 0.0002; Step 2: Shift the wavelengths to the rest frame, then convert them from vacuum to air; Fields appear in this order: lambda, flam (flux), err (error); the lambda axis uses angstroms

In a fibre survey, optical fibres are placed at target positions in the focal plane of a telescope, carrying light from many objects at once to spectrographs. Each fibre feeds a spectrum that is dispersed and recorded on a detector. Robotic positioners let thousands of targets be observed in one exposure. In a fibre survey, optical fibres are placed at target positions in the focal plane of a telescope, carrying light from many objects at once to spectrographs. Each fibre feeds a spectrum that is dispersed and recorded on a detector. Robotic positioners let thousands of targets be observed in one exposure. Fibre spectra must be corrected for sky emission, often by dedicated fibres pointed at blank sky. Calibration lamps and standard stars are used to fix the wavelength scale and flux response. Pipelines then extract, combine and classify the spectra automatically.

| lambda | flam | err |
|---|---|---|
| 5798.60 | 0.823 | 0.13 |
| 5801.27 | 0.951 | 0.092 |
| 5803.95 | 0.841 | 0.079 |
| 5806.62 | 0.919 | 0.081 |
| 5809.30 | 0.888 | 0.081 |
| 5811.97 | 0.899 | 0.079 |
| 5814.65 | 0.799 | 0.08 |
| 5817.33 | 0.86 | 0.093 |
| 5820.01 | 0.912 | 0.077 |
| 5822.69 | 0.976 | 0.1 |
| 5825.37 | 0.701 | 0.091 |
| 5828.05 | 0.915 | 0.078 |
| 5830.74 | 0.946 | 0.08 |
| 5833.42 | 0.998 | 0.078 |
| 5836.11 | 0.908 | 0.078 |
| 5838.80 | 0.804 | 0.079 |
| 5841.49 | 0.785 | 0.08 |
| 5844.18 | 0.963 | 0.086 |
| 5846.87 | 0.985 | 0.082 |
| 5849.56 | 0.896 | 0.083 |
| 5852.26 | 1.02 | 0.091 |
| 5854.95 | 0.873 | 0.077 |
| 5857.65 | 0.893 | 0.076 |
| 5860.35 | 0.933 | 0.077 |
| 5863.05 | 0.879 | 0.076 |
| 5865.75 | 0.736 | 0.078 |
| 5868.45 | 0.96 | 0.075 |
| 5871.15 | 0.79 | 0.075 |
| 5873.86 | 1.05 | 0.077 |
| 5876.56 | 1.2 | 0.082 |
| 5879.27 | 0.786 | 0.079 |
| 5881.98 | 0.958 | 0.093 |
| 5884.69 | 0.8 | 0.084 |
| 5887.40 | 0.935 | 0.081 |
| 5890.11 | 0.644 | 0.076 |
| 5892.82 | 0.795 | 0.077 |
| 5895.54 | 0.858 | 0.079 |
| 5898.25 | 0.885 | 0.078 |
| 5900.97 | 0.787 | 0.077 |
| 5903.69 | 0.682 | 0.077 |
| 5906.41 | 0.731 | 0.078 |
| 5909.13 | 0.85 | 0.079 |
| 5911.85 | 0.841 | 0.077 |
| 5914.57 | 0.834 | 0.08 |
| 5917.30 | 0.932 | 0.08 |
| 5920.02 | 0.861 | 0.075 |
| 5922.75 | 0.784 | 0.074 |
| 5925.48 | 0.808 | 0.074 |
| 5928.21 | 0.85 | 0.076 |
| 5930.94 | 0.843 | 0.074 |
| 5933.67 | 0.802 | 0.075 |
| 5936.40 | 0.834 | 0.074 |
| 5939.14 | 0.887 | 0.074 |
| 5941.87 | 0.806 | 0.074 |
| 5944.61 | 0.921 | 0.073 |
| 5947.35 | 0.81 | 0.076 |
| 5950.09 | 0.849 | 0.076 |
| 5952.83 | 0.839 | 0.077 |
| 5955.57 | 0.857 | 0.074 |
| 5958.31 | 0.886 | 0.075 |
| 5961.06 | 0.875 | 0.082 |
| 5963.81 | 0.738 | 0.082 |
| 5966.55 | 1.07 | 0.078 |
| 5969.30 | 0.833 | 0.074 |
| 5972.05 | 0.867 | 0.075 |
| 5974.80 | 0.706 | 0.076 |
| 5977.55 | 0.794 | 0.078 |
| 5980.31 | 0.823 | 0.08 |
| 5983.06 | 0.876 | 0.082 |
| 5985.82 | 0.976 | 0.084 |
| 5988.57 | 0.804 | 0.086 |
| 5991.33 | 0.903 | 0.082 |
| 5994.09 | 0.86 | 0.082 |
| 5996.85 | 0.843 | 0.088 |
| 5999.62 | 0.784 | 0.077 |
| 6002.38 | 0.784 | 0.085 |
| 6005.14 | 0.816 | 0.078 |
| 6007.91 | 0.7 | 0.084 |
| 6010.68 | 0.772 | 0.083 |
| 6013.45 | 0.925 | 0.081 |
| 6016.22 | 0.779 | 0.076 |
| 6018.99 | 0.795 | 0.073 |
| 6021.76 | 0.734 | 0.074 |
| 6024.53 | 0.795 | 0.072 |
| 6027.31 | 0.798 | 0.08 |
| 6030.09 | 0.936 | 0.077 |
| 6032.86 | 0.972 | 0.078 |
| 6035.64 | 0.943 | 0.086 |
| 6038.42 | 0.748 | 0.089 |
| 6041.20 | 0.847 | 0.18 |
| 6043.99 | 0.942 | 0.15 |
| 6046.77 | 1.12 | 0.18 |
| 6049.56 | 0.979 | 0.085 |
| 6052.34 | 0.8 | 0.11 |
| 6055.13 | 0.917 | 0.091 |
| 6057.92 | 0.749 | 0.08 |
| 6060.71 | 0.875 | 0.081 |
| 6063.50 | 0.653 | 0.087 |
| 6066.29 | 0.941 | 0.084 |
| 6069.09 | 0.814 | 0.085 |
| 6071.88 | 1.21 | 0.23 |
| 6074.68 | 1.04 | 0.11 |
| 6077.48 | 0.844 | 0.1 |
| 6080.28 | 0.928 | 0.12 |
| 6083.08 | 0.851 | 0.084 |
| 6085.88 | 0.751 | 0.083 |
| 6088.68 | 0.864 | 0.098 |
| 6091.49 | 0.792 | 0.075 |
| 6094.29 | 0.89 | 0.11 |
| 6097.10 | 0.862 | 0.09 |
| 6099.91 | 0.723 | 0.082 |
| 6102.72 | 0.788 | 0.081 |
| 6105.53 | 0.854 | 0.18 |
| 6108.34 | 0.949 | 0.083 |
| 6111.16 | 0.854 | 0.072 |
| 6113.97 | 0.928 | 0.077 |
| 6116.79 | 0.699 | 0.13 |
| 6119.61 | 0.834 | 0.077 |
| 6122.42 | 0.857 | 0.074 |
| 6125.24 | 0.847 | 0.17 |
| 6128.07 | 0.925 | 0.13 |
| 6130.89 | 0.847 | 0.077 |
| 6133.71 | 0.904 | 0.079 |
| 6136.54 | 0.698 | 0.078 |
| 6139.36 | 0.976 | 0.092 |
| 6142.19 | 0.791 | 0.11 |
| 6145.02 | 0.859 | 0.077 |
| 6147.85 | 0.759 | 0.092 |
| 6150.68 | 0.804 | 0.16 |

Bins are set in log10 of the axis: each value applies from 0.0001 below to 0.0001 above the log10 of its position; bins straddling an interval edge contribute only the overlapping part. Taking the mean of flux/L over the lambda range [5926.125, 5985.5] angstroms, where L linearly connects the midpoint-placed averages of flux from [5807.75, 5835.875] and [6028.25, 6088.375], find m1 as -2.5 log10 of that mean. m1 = 0.058 mag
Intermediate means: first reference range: 0.89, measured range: 0.848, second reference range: 0.897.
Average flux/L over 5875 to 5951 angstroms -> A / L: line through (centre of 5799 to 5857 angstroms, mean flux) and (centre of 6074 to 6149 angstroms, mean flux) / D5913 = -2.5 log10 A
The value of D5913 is 0.05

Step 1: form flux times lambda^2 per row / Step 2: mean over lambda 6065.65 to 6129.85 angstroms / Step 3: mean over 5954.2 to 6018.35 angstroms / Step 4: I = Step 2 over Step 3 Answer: 1.1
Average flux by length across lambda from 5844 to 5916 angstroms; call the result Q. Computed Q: 0.871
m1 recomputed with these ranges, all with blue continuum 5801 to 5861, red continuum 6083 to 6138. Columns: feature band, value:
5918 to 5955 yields 0.043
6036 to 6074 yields -0.060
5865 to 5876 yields -0.032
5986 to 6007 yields 0.035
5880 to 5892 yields 0.070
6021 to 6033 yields 0.018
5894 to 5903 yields 0.066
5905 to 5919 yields 0.052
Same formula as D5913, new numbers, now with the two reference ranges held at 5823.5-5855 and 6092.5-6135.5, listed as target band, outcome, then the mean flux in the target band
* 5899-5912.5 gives 0.143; 0.78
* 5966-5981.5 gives 0.050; 0.837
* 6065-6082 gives -0.124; 0.961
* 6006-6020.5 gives 0.097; 0.794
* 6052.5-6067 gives 0.052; 0.819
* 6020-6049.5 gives -0.028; 0.887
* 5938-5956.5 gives 0.036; 0.852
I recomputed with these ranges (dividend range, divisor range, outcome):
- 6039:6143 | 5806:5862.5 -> 1.05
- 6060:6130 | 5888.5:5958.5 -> 1.11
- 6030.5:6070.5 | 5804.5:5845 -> 1.08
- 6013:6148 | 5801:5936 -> 1.06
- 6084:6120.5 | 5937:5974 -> 1.01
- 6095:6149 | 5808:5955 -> 1.05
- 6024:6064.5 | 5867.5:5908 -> 1.08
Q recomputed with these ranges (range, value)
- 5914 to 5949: 0.844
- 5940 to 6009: 0.842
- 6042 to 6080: 0.913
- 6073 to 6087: 0.892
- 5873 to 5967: 0.851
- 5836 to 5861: 0.905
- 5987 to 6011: 0.81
